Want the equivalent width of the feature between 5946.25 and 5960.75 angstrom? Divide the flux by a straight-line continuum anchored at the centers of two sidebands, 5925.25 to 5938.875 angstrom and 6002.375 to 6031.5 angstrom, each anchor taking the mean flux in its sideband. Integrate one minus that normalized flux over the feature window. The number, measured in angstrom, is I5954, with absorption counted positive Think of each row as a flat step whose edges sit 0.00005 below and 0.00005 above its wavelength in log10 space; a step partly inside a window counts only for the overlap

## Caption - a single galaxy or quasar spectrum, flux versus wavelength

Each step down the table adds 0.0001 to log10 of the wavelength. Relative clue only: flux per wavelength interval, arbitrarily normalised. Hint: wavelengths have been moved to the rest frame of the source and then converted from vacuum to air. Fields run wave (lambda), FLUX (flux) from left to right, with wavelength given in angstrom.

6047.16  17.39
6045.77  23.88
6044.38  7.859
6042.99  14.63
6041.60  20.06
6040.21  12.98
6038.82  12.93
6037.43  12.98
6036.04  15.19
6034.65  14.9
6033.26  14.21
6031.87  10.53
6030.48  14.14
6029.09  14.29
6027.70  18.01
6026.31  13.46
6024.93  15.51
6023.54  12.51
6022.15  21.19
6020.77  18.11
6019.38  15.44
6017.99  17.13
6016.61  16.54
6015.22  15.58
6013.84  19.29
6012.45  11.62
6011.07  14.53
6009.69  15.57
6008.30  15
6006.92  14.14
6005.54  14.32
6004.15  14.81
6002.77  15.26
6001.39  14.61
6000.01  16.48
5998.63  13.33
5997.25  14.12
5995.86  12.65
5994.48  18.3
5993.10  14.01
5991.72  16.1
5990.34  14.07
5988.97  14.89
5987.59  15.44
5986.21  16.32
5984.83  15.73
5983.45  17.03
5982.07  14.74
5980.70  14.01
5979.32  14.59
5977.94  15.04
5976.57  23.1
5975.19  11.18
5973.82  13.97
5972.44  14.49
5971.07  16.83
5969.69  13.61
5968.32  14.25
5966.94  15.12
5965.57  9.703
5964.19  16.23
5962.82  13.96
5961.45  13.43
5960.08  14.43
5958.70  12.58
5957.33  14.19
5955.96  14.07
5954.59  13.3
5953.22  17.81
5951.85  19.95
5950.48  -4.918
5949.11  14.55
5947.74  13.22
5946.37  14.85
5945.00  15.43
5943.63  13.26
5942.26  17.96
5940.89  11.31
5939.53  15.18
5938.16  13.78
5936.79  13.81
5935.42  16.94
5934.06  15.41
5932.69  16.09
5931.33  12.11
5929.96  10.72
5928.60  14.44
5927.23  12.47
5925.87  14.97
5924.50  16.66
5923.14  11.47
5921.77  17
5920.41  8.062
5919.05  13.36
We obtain 1.42 angstrom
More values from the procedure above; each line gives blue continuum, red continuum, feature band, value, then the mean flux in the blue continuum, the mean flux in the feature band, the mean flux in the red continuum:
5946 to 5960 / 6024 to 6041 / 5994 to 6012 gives -1.43 angstrom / 13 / 14.8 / 14.1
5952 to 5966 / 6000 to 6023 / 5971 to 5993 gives -0.65 angstrom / 14.3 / 15.4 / 15.8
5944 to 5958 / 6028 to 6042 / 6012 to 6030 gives -2.63 angstrom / 13.2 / 16.1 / 14.2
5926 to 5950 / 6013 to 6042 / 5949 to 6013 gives 1.18 angstrom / 14.1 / 14.4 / 15.4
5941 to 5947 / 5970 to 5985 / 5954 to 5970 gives 1.57 angstrom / 15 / 13.7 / 15.5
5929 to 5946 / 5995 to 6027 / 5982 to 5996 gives -0.49 angstrom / 14.3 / 15.5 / 15.3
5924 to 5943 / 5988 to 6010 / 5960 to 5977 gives 0.14 angstrom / 14.4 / 14.5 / 14.8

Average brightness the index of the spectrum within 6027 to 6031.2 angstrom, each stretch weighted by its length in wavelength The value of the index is 15.4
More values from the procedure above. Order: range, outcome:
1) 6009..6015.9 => 15.3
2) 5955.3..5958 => 14.1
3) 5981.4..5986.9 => 15.9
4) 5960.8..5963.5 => 13.7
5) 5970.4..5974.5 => 15.1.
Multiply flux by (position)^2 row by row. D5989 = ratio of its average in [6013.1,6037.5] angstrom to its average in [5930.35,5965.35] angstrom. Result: 1.15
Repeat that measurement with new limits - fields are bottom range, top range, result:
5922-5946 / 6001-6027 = 1.12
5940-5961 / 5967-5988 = 1.15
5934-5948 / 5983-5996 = 1.08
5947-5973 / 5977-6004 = 1.13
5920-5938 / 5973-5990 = 1.13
